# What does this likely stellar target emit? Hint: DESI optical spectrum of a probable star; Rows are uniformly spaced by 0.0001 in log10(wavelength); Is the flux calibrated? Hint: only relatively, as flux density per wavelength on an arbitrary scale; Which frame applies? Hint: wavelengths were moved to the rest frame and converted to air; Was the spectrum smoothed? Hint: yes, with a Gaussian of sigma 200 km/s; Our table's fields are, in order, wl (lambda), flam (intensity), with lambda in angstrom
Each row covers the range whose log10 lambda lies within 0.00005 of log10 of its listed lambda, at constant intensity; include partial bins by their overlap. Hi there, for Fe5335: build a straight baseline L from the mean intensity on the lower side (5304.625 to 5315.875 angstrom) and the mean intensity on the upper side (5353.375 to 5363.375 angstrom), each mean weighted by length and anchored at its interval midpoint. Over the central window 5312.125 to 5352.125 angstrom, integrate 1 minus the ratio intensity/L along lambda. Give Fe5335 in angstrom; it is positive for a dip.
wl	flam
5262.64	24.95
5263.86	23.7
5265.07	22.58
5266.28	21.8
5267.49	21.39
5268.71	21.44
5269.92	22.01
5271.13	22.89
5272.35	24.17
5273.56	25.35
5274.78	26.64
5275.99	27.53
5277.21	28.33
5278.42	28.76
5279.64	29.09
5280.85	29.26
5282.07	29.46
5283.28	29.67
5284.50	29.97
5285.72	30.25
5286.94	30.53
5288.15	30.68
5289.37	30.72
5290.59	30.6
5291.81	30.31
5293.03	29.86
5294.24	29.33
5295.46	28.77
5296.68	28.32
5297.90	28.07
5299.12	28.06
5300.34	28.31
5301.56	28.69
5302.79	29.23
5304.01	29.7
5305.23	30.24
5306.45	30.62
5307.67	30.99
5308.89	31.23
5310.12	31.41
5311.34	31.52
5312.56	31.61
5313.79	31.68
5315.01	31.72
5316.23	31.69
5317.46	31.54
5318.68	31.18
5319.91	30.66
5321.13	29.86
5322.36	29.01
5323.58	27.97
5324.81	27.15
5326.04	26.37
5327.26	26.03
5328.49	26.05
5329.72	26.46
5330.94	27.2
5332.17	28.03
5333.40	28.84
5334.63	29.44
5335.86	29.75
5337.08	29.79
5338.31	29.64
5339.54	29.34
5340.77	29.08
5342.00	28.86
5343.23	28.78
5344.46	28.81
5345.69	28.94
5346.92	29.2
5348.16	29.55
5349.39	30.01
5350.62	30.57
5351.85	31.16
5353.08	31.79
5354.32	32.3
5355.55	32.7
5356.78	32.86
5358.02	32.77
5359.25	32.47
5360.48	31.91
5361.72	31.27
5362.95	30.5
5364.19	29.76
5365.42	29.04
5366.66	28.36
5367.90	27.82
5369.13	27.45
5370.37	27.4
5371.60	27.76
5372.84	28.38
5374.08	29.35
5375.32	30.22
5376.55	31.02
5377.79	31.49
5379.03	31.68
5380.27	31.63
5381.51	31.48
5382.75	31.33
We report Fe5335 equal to 3.03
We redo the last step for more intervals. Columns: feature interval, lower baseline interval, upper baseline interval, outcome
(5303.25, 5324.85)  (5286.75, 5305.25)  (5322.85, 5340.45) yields -1.43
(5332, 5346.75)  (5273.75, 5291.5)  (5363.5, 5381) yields 0.11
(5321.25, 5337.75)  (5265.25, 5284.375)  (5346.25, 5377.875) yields 0.41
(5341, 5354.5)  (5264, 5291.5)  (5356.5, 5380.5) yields -0.24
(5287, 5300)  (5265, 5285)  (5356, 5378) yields -1.32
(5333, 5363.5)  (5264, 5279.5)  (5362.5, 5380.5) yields -2.33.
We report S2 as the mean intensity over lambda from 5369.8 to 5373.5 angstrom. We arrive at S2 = 27.9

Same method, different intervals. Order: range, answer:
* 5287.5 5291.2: 30.7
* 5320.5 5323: 29.5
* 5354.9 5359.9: 32.7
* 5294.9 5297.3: 28.5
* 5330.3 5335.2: 28.4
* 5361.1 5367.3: 29.7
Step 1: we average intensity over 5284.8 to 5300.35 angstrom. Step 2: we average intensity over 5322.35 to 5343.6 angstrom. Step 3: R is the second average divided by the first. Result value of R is 0.95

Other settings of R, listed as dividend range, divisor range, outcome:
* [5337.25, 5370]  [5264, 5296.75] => 1.10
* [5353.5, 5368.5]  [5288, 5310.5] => 1.04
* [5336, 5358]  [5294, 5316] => 1.01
